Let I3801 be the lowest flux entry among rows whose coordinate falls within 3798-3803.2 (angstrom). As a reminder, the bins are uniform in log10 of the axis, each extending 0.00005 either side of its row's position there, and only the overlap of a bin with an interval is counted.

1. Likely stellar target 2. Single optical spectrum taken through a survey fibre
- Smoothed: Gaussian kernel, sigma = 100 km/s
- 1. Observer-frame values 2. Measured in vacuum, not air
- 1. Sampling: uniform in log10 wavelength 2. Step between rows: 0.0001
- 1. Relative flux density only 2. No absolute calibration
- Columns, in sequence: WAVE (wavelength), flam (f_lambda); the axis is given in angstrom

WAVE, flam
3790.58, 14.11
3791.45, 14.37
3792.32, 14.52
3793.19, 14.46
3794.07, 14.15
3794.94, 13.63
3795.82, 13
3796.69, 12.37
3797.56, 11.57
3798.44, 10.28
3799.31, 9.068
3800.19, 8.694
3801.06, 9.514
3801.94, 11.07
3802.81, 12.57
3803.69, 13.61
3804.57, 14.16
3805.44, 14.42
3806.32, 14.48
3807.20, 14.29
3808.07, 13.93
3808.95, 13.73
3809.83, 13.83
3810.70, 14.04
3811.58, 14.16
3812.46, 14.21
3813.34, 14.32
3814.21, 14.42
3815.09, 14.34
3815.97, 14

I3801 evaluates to 8.694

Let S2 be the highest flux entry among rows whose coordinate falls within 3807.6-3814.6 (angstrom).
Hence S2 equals 14.42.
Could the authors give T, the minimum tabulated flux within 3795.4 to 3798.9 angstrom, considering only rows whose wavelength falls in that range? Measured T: 10.28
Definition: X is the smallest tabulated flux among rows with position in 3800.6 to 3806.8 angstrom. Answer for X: 9.514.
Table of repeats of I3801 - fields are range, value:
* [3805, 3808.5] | 13.93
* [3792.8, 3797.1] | 12.37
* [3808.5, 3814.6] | 13.73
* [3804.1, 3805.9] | 14.16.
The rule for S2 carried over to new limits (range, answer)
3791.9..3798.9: 14.52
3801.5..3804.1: 13.61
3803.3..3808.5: 14.48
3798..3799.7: 10.28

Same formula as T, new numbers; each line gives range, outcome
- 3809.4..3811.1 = 13.83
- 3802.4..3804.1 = 12.57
